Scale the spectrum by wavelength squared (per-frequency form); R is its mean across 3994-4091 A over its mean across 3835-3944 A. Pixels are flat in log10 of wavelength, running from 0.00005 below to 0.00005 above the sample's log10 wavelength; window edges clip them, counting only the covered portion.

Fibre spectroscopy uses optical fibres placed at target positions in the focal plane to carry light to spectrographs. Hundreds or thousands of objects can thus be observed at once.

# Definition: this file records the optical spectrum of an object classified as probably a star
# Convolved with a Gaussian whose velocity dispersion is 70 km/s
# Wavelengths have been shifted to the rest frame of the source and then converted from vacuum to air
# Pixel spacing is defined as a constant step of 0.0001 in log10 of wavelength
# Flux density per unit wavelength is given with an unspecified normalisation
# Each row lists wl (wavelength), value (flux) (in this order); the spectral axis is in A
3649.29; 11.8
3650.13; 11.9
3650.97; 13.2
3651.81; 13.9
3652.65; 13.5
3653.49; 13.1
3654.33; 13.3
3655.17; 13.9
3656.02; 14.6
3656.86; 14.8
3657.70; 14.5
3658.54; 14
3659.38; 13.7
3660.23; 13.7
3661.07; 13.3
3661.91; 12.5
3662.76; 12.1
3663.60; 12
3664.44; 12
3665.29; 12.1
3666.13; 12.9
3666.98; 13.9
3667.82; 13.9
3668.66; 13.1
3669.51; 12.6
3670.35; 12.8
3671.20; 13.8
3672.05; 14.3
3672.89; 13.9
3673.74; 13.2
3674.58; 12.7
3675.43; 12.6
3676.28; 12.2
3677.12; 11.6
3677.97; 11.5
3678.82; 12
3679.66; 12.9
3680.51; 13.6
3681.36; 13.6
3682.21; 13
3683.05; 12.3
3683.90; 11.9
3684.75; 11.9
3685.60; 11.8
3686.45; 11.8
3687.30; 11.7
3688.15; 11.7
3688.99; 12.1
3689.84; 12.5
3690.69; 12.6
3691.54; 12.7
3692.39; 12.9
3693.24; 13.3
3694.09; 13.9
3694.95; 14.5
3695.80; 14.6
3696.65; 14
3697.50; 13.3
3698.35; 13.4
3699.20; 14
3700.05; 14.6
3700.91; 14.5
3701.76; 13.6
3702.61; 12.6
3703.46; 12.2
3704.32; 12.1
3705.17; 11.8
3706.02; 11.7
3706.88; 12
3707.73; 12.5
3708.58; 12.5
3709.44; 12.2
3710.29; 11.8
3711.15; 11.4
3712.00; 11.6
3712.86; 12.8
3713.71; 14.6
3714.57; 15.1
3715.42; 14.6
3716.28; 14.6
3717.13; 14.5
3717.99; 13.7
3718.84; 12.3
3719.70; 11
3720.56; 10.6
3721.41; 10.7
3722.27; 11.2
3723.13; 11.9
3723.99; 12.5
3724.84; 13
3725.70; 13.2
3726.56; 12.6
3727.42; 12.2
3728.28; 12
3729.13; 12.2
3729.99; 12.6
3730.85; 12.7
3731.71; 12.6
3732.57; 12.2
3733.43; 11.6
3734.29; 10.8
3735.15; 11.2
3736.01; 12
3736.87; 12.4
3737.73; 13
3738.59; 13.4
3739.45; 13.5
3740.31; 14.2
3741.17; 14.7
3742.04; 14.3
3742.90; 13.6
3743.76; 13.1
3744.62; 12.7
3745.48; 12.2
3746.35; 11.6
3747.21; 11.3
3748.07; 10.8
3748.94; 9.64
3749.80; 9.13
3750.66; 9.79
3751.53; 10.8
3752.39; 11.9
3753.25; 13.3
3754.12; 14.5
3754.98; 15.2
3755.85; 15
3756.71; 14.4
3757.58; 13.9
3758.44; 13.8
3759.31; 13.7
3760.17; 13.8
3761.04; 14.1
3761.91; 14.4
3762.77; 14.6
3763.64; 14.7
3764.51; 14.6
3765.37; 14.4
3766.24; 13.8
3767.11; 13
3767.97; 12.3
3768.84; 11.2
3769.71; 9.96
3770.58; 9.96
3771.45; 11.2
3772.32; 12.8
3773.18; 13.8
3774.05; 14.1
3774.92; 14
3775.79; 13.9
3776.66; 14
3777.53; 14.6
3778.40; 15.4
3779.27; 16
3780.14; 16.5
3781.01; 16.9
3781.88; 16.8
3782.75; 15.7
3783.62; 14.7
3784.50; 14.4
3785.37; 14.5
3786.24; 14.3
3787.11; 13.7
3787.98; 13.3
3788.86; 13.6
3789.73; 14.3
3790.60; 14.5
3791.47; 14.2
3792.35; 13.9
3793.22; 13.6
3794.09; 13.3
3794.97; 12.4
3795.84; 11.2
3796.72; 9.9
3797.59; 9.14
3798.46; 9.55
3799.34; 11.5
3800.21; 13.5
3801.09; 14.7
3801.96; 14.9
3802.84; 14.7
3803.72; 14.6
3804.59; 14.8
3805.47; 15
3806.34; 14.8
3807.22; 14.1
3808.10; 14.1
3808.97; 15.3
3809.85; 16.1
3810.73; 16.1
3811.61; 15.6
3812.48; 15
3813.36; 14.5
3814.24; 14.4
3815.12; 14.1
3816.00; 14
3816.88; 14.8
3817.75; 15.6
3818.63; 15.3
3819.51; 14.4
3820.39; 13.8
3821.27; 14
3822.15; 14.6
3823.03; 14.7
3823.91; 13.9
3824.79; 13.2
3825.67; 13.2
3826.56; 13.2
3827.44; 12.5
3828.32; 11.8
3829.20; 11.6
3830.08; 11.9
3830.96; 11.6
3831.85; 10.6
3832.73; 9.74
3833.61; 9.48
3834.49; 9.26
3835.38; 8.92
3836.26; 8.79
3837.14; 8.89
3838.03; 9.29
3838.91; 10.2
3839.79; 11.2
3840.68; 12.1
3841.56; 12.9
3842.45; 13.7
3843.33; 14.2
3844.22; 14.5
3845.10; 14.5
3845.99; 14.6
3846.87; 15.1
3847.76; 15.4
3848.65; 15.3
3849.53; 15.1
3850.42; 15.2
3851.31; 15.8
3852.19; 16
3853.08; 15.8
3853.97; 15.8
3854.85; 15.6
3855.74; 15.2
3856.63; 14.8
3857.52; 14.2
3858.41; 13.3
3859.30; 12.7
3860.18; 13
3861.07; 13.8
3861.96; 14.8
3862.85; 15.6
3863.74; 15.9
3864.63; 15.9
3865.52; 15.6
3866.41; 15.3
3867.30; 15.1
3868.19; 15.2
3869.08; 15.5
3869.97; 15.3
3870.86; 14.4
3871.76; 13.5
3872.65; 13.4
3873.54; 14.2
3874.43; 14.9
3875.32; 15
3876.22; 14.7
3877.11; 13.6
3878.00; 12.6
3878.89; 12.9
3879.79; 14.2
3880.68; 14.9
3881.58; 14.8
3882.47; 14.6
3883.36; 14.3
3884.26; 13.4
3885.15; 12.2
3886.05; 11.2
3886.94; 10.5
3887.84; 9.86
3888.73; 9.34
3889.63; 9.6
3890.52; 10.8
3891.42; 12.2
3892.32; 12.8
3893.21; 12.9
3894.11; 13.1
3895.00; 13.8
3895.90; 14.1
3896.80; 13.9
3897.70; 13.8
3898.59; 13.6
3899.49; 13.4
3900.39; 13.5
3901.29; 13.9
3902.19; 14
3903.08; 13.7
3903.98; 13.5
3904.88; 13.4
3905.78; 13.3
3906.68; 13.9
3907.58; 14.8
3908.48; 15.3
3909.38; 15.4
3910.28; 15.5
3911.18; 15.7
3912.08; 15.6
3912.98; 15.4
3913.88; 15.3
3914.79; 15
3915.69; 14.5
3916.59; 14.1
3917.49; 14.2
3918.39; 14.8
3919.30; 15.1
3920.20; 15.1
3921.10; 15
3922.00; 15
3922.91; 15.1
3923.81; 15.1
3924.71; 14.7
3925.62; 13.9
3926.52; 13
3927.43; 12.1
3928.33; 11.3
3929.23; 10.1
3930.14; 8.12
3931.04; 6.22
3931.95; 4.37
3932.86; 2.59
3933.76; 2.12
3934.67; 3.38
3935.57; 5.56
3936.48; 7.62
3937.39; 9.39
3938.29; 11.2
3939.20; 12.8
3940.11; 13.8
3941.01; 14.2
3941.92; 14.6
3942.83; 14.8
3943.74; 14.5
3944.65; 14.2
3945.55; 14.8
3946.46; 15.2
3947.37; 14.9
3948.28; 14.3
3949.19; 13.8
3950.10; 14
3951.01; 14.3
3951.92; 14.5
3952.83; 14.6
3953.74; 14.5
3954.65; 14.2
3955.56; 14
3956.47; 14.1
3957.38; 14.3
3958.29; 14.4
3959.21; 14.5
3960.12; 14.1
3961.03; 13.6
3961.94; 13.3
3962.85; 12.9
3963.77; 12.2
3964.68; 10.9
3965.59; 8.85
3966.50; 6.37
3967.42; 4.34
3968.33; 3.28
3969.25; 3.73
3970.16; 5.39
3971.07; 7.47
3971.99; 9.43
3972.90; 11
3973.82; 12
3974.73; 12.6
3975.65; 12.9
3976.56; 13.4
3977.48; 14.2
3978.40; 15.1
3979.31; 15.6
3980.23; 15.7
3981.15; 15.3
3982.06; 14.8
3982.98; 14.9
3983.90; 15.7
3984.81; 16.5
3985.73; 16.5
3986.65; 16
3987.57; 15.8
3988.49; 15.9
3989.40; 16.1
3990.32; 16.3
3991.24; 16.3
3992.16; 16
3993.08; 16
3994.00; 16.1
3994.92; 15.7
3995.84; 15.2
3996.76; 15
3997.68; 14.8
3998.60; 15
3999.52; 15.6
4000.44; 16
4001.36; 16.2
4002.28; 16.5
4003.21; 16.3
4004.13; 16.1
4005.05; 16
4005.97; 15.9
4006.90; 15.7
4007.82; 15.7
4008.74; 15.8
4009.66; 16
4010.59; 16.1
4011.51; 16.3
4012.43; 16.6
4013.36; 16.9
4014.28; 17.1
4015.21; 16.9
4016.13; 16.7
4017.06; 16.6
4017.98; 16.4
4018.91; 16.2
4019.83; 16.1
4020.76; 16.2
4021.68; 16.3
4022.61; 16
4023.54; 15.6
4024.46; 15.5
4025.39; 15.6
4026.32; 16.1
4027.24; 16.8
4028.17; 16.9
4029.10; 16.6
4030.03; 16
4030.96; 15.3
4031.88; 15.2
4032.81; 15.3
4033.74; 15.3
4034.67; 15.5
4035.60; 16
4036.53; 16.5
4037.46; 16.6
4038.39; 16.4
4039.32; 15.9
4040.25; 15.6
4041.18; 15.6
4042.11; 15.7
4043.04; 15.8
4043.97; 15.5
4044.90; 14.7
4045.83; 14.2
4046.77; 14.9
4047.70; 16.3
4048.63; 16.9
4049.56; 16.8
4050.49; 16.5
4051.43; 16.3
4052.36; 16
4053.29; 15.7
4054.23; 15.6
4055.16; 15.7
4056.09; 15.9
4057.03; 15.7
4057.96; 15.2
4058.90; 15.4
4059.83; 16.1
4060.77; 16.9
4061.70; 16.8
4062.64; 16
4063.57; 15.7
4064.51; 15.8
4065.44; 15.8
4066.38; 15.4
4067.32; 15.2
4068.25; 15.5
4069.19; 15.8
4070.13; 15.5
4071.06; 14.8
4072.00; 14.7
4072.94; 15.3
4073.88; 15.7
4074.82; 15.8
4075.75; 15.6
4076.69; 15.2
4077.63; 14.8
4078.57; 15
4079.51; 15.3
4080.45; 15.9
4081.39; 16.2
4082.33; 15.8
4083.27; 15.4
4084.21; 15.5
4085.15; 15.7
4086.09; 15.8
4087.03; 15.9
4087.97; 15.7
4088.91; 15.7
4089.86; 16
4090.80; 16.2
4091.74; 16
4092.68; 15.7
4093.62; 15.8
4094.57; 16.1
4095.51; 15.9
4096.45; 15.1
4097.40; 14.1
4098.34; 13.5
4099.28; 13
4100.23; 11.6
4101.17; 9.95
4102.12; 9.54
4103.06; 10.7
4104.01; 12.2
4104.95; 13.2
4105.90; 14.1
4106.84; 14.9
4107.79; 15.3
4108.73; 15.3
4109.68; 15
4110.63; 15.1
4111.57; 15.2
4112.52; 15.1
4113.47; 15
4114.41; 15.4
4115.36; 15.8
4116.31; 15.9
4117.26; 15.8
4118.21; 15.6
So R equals 1.30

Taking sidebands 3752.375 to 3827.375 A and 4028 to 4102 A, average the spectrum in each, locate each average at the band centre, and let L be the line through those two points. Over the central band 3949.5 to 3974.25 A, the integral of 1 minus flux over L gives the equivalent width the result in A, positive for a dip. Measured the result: 5.9 A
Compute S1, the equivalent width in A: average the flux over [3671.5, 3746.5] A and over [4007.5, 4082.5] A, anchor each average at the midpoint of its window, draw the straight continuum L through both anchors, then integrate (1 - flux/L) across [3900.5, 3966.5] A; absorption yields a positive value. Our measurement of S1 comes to 8.5 A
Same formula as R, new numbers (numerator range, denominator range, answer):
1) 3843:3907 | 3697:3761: 1.19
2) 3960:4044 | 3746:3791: 1.23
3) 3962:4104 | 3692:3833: 1.29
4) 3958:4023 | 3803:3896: 1.13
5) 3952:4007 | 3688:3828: 1.15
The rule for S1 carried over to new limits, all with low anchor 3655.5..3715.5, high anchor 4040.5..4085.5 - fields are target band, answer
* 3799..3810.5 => -0.59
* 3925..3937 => 5.61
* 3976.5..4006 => -1.04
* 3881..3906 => 2.77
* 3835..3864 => 0.89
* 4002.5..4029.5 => -1.62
